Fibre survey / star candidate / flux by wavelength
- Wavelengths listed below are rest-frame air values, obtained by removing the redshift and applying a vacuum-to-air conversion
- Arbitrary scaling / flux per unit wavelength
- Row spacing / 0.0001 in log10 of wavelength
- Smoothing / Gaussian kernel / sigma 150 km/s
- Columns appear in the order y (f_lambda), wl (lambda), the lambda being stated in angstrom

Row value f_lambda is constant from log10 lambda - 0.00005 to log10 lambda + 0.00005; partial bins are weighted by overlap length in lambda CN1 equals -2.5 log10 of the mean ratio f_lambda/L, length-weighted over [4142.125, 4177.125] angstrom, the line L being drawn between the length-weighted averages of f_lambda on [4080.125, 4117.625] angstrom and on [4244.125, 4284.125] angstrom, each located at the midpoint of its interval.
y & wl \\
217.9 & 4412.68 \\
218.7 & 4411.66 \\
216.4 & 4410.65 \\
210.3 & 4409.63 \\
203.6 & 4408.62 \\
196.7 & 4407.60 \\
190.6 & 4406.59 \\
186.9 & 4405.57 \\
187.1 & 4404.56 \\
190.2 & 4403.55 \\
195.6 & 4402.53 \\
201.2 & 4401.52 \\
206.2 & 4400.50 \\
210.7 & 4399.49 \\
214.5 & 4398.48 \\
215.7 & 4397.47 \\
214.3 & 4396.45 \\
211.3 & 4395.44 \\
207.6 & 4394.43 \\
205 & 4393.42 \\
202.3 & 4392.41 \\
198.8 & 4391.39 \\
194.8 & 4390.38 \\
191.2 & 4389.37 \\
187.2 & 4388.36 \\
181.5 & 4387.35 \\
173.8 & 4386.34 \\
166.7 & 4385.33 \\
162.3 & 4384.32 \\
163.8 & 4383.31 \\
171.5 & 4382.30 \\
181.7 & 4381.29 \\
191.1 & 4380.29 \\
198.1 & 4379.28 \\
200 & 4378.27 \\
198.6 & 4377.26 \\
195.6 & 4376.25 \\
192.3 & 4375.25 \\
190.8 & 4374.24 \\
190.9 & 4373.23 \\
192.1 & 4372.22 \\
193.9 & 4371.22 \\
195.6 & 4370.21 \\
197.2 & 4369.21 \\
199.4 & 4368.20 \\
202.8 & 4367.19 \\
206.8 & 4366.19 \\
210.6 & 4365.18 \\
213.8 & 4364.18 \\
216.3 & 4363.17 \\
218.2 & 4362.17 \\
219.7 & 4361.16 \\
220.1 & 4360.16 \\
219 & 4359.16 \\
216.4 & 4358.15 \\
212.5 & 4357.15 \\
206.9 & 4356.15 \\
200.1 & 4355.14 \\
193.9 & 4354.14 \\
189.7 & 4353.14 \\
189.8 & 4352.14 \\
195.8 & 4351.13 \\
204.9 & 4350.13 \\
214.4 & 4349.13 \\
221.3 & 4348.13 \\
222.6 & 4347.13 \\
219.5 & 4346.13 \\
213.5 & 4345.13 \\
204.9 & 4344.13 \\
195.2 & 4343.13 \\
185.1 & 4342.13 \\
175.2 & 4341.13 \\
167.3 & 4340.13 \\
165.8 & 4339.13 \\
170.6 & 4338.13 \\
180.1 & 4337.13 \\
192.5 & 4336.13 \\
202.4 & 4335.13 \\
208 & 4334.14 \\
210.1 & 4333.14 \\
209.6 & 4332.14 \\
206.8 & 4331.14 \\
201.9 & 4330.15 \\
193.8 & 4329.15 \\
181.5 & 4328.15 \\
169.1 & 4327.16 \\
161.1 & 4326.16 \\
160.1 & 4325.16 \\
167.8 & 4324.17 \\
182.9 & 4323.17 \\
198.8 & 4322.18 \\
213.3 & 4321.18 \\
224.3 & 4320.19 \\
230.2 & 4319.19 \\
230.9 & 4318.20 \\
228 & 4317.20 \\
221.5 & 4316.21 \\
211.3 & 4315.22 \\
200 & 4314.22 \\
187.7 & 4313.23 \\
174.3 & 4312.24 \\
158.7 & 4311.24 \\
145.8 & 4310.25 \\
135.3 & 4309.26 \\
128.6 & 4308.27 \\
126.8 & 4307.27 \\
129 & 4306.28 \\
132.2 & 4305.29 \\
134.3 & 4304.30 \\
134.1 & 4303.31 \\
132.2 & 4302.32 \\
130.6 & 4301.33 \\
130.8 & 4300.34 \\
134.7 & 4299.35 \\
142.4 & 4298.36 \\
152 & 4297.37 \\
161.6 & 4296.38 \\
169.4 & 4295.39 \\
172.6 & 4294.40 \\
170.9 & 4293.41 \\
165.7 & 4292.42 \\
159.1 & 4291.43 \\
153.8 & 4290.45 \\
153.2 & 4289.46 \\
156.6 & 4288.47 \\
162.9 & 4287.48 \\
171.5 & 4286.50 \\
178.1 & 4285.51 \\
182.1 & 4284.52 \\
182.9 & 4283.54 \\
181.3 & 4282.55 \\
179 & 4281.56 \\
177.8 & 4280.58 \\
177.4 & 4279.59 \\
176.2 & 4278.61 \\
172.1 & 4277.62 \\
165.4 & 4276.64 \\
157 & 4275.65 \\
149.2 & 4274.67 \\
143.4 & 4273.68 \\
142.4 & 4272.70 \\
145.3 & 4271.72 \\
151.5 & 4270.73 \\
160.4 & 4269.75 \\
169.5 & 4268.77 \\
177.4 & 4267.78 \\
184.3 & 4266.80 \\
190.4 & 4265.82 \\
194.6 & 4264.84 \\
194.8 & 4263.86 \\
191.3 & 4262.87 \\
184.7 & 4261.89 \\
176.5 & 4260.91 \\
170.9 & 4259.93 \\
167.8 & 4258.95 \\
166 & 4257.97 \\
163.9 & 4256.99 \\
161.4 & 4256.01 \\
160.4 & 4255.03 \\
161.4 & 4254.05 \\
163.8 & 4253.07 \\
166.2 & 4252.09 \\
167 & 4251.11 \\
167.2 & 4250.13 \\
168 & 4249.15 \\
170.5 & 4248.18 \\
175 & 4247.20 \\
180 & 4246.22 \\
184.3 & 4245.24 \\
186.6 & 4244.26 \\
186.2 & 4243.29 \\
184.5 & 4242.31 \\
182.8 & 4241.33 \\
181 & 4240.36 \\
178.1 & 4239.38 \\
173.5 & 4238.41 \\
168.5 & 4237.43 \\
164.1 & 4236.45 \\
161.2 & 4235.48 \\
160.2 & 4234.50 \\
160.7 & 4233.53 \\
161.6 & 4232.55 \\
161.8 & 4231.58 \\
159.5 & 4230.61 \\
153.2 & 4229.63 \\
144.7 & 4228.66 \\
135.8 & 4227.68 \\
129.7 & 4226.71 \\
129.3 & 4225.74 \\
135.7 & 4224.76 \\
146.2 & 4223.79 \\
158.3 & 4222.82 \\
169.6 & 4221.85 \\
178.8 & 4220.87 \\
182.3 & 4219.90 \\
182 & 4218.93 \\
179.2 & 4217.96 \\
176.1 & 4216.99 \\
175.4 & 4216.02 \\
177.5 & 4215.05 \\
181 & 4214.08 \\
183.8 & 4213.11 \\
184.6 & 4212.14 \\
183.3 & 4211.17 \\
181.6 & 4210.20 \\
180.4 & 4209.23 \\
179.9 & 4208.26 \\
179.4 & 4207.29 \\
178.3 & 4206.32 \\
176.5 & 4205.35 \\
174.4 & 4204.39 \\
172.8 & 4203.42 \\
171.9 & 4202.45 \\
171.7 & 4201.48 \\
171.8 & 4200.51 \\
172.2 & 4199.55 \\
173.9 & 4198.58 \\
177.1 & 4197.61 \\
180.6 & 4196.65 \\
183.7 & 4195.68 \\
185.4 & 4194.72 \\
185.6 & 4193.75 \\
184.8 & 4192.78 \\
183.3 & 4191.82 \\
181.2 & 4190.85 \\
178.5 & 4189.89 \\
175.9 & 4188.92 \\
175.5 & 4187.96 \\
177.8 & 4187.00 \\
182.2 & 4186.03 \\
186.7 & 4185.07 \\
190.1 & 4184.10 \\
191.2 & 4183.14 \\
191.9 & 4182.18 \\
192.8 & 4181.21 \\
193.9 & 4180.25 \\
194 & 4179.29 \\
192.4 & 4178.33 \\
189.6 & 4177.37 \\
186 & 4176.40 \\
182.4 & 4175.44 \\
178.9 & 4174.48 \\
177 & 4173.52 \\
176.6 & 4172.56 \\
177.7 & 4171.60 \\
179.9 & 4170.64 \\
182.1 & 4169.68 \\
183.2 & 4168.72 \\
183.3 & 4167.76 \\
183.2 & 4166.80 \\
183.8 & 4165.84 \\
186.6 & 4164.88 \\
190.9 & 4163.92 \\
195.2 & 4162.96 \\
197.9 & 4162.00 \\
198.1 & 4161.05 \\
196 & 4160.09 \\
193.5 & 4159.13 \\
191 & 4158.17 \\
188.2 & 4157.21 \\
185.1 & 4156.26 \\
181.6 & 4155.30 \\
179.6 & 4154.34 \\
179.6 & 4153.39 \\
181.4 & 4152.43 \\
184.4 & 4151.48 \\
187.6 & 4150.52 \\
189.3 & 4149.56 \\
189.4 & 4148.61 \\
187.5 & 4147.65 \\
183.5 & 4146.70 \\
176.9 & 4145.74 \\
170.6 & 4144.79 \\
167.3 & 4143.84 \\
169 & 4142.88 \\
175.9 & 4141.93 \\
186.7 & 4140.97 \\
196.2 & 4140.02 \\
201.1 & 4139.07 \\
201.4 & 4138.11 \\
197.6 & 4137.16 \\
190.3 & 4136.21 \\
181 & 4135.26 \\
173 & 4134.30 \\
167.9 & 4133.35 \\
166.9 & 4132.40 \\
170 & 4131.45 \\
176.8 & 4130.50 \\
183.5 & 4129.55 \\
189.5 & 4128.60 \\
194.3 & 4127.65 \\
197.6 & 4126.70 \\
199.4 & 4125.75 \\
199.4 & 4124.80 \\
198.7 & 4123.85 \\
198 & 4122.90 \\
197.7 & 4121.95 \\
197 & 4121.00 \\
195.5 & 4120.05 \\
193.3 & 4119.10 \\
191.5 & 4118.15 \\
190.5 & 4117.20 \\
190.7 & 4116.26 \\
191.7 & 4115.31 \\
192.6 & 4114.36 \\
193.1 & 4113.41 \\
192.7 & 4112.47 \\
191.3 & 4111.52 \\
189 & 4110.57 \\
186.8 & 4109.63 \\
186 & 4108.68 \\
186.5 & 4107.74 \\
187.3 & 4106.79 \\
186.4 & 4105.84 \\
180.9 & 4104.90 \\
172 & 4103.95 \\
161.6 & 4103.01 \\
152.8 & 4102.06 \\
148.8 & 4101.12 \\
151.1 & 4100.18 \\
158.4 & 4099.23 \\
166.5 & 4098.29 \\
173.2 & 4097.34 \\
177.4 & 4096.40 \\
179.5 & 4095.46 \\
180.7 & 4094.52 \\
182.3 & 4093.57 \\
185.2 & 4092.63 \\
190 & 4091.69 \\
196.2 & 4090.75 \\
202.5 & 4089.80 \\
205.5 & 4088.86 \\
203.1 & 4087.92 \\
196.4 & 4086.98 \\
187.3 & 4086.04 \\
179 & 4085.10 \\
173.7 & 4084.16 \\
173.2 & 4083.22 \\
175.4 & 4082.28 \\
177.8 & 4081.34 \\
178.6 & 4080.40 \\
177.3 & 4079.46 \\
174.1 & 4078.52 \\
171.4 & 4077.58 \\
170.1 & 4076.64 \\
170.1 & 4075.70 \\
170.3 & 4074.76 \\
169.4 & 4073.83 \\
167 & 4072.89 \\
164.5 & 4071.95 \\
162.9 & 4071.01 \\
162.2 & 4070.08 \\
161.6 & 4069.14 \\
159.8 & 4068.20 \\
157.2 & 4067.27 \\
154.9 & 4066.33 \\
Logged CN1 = -0.04 mag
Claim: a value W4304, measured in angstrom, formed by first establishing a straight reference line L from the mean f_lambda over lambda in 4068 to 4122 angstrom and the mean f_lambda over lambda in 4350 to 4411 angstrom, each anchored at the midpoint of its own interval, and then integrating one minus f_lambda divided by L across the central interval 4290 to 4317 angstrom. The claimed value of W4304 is 5.2 angstrom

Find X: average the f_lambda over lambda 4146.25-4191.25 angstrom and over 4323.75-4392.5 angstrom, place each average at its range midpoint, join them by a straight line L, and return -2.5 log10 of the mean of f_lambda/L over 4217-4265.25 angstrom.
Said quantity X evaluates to 0.13 mag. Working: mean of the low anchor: 186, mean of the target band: 168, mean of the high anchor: 195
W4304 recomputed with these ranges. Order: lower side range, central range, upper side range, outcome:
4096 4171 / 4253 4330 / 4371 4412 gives 8.8 angstrom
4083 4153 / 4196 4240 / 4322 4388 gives 4.7 angstrom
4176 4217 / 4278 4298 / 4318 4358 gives 2.3 angstrom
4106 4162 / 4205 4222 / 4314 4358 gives 1.1 angstrom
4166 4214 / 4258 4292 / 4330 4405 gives 3.5 angstrom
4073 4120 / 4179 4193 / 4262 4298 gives -0.8 angstrom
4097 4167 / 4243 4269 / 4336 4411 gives 2.2 angstrom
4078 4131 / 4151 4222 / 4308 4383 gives 2.2 angstrom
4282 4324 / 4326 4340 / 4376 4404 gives -1.0 angstrom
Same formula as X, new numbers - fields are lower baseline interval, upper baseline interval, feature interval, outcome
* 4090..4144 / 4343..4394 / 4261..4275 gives 0.14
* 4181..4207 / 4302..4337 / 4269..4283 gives 0.11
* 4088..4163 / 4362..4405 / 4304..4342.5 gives 0.06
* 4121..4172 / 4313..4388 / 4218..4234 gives 0.22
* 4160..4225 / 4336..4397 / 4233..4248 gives 0.06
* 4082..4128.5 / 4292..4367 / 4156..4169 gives -0.03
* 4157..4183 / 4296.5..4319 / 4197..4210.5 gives 0.03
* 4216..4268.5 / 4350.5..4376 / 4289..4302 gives 0.20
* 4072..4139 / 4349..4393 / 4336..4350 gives 0.00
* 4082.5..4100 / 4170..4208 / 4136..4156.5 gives -0.01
